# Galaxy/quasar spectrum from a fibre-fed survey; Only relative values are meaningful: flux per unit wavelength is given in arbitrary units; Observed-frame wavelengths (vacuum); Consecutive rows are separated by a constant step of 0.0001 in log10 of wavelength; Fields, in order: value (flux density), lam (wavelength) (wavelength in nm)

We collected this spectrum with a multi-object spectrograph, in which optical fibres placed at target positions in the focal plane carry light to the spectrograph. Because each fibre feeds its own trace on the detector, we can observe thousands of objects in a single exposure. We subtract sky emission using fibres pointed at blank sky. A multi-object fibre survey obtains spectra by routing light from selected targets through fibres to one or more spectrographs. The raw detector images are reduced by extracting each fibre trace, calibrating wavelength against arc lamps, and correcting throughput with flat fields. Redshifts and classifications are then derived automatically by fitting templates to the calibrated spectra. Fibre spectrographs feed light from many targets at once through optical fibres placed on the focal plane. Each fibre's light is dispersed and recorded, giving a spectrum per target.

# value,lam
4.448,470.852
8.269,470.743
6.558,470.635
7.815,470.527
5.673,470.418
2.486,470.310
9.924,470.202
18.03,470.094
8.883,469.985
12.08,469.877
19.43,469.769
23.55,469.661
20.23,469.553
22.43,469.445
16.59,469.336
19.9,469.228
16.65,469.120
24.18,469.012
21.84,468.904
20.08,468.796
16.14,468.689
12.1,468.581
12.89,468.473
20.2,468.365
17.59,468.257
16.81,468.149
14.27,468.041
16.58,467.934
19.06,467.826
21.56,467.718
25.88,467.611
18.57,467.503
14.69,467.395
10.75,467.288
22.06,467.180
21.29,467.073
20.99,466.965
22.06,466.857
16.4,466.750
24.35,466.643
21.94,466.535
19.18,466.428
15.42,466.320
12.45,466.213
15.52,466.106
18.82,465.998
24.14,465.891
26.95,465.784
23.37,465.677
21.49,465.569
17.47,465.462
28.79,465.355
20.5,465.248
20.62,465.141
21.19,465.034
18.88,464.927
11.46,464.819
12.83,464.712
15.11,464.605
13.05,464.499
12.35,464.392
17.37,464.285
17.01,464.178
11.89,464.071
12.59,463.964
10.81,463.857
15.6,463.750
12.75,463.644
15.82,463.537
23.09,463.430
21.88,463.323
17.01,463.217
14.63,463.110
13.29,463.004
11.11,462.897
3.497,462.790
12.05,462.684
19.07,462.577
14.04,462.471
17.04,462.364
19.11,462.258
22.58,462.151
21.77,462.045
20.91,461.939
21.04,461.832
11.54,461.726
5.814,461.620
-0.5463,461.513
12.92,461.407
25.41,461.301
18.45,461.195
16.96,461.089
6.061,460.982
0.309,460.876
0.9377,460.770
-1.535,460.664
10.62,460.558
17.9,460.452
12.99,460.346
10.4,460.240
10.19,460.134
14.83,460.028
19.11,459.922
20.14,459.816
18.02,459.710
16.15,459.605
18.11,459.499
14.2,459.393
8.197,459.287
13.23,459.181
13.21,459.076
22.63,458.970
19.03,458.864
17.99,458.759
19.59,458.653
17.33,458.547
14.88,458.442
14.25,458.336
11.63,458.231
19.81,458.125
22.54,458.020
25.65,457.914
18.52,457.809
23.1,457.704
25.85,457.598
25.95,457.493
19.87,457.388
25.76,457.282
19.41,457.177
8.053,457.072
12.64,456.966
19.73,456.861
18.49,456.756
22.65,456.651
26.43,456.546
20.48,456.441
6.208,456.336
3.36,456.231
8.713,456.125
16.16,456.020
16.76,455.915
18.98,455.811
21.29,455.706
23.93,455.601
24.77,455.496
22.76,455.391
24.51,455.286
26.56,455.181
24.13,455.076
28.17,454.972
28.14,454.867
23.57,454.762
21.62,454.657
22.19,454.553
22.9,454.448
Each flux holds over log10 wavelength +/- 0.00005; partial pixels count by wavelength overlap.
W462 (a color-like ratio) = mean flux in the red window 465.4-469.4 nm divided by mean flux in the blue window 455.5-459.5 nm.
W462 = 1.06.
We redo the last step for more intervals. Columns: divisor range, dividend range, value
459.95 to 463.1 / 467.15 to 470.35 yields 1.34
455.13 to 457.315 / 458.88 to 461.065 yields 0.68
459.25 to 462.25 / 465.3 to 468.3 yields 1.46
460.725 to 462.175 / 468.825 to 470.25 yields 1.38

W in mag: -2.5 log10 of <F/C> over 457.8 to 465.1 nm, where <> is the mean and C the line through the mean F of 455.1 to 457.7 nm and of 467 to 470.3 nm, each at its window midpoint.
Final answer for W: 0.24 mag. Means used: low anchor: 19.3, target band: 14.9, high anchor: 17.6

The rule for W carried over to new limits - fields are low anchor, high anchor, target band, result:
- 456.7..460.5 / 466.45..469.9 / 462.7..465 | 0.26 mag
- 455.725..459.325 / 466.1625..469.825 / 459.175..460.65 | 0.25 mag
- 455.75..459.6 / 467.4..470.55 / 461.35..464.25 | 0.16 mag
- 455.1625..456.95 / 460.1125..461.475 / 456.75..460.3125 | -0.21 mag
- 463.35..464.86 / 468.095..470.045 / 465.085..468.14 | -0.22 mag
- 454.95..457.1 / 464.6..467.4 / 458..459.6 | 0.16 mag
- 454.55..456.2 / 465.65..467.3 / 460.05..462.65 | 0.50 mag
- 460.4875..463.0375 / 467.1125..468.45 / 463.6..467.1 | -0.13 mag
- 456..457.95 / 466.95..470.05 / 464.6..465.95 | -0.13 mag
